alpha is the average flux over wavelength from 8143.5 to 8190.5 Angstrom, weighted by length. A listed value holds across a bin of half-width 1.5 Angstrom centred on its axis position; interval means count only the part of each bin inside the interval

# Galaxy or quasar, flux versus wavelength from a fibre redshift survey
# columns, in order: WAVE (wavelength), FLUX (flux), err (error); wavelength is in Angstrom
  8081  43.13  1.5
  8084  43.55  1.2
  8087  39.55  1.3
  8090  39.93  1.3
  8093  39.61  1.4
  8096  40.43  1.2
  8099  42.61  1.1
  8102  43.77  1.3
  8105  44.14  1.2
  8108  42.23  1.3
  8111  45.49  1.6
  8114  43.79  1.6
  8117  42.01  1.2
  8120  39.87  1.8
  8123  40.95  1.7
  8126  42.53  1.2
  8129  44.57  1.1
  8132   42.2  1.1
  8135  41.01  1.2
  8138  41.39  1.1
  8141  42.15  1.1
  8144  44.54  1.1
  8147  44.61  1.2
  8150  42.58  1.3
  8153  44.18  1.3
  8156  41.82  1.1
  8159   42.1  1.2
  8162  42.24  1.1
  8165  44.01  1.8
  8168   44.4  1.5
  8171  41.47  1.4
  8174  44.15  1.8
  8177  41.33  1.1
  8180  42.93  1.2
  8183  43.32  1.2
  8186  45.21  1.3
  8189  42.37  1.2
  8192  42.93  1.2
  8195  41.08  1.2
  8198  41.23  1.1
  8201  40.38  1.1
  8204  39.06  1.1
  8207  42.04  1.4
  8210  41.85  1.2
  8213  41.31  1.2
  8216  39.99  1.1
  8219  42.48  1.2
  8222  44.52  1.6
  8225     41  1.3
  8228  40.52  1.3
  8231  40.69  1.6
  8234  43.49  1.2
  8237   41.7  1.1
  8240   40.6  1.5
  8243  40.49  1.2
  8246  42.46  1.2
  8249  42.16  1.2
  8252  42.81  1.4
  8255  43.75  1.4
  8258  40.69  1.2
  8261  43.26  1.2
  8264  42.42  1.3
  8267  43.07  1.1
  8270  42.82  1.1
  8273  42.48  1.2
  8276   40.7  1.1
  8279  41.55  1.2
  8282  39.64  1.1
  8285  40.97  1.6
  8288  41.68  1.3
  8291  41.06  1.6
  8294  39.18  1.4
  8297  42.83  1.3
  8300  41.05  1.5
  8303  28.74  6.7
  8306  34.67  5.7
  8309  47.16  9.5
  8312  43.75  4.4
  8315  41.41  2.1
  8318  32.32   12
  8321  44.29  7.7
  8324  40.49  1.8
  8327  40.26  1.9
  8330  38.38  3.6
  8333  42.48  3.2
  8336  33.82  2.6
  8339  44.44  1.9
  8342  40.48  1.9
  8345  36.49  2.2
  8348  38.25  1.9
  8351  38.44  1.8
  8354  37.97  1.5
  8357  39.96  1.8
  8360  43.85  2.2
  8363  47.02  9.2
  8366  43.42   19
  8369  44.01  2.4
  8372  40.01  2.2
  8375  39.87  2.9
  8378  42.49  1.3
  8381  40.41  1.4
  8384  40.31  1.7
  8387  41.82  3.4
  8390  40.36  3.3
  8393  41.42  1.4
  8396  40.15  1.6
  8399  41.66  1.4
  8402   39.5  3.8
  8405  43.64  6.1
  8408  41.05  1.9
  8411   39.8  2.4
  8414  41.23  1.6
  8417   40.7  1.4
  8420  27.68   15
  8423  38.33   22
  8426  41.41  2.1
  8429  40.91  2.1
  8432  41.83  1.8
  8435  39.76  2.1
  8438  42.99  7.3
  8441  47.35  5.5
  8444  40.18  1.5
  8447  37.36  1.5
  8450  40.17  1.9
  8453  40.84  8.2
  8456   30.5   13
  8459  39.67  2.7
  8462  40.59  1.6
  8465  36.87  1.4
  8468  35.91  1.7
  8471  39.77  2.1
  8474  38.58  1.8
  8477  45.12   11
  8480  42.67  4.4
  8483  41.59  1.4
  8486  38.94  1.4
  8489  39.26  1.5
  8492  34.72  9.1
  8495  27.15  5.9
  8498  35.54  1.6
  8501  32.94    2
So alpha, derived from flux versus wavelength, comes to 43.2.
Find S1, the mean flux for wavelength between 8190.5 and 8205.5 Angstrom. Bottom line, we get 40.9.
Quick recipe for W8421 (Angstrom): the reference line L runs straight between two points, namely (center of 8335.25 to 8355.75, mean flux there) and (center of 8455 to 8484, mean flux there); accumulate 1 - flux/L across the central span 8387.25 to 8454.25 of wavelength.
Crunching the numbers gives -2.3 Angstrom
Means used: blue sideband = 38.7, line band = 40.4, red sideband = 39.2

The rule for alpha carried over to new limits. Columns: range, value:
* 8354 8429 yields 40.8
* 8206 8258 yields 41.8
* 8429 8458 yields 40.1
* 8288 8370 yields 40.2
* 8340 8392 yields 40.9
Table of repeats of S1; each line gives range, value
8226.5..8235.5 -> 41.6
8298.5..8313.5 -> 39.1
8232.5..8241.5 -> 41.9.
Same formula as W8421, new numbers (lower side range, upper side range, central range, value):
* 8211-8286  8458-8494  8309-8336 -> 0.4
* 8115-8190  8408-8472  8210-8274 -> -0.6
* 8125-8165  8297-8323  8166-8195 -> -0.7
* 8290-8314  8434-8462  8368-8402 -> -1.0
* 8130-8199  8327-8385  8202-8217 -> 0.5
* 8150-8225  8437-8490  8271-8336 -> 1.9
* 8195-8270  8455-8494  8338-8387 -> -1.2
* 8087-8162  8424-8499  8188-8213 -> 0.2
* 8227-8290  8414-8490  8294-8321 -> 1.3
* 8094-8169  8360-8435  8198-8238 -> 0.6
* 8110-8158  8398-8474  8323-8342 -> 0.3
